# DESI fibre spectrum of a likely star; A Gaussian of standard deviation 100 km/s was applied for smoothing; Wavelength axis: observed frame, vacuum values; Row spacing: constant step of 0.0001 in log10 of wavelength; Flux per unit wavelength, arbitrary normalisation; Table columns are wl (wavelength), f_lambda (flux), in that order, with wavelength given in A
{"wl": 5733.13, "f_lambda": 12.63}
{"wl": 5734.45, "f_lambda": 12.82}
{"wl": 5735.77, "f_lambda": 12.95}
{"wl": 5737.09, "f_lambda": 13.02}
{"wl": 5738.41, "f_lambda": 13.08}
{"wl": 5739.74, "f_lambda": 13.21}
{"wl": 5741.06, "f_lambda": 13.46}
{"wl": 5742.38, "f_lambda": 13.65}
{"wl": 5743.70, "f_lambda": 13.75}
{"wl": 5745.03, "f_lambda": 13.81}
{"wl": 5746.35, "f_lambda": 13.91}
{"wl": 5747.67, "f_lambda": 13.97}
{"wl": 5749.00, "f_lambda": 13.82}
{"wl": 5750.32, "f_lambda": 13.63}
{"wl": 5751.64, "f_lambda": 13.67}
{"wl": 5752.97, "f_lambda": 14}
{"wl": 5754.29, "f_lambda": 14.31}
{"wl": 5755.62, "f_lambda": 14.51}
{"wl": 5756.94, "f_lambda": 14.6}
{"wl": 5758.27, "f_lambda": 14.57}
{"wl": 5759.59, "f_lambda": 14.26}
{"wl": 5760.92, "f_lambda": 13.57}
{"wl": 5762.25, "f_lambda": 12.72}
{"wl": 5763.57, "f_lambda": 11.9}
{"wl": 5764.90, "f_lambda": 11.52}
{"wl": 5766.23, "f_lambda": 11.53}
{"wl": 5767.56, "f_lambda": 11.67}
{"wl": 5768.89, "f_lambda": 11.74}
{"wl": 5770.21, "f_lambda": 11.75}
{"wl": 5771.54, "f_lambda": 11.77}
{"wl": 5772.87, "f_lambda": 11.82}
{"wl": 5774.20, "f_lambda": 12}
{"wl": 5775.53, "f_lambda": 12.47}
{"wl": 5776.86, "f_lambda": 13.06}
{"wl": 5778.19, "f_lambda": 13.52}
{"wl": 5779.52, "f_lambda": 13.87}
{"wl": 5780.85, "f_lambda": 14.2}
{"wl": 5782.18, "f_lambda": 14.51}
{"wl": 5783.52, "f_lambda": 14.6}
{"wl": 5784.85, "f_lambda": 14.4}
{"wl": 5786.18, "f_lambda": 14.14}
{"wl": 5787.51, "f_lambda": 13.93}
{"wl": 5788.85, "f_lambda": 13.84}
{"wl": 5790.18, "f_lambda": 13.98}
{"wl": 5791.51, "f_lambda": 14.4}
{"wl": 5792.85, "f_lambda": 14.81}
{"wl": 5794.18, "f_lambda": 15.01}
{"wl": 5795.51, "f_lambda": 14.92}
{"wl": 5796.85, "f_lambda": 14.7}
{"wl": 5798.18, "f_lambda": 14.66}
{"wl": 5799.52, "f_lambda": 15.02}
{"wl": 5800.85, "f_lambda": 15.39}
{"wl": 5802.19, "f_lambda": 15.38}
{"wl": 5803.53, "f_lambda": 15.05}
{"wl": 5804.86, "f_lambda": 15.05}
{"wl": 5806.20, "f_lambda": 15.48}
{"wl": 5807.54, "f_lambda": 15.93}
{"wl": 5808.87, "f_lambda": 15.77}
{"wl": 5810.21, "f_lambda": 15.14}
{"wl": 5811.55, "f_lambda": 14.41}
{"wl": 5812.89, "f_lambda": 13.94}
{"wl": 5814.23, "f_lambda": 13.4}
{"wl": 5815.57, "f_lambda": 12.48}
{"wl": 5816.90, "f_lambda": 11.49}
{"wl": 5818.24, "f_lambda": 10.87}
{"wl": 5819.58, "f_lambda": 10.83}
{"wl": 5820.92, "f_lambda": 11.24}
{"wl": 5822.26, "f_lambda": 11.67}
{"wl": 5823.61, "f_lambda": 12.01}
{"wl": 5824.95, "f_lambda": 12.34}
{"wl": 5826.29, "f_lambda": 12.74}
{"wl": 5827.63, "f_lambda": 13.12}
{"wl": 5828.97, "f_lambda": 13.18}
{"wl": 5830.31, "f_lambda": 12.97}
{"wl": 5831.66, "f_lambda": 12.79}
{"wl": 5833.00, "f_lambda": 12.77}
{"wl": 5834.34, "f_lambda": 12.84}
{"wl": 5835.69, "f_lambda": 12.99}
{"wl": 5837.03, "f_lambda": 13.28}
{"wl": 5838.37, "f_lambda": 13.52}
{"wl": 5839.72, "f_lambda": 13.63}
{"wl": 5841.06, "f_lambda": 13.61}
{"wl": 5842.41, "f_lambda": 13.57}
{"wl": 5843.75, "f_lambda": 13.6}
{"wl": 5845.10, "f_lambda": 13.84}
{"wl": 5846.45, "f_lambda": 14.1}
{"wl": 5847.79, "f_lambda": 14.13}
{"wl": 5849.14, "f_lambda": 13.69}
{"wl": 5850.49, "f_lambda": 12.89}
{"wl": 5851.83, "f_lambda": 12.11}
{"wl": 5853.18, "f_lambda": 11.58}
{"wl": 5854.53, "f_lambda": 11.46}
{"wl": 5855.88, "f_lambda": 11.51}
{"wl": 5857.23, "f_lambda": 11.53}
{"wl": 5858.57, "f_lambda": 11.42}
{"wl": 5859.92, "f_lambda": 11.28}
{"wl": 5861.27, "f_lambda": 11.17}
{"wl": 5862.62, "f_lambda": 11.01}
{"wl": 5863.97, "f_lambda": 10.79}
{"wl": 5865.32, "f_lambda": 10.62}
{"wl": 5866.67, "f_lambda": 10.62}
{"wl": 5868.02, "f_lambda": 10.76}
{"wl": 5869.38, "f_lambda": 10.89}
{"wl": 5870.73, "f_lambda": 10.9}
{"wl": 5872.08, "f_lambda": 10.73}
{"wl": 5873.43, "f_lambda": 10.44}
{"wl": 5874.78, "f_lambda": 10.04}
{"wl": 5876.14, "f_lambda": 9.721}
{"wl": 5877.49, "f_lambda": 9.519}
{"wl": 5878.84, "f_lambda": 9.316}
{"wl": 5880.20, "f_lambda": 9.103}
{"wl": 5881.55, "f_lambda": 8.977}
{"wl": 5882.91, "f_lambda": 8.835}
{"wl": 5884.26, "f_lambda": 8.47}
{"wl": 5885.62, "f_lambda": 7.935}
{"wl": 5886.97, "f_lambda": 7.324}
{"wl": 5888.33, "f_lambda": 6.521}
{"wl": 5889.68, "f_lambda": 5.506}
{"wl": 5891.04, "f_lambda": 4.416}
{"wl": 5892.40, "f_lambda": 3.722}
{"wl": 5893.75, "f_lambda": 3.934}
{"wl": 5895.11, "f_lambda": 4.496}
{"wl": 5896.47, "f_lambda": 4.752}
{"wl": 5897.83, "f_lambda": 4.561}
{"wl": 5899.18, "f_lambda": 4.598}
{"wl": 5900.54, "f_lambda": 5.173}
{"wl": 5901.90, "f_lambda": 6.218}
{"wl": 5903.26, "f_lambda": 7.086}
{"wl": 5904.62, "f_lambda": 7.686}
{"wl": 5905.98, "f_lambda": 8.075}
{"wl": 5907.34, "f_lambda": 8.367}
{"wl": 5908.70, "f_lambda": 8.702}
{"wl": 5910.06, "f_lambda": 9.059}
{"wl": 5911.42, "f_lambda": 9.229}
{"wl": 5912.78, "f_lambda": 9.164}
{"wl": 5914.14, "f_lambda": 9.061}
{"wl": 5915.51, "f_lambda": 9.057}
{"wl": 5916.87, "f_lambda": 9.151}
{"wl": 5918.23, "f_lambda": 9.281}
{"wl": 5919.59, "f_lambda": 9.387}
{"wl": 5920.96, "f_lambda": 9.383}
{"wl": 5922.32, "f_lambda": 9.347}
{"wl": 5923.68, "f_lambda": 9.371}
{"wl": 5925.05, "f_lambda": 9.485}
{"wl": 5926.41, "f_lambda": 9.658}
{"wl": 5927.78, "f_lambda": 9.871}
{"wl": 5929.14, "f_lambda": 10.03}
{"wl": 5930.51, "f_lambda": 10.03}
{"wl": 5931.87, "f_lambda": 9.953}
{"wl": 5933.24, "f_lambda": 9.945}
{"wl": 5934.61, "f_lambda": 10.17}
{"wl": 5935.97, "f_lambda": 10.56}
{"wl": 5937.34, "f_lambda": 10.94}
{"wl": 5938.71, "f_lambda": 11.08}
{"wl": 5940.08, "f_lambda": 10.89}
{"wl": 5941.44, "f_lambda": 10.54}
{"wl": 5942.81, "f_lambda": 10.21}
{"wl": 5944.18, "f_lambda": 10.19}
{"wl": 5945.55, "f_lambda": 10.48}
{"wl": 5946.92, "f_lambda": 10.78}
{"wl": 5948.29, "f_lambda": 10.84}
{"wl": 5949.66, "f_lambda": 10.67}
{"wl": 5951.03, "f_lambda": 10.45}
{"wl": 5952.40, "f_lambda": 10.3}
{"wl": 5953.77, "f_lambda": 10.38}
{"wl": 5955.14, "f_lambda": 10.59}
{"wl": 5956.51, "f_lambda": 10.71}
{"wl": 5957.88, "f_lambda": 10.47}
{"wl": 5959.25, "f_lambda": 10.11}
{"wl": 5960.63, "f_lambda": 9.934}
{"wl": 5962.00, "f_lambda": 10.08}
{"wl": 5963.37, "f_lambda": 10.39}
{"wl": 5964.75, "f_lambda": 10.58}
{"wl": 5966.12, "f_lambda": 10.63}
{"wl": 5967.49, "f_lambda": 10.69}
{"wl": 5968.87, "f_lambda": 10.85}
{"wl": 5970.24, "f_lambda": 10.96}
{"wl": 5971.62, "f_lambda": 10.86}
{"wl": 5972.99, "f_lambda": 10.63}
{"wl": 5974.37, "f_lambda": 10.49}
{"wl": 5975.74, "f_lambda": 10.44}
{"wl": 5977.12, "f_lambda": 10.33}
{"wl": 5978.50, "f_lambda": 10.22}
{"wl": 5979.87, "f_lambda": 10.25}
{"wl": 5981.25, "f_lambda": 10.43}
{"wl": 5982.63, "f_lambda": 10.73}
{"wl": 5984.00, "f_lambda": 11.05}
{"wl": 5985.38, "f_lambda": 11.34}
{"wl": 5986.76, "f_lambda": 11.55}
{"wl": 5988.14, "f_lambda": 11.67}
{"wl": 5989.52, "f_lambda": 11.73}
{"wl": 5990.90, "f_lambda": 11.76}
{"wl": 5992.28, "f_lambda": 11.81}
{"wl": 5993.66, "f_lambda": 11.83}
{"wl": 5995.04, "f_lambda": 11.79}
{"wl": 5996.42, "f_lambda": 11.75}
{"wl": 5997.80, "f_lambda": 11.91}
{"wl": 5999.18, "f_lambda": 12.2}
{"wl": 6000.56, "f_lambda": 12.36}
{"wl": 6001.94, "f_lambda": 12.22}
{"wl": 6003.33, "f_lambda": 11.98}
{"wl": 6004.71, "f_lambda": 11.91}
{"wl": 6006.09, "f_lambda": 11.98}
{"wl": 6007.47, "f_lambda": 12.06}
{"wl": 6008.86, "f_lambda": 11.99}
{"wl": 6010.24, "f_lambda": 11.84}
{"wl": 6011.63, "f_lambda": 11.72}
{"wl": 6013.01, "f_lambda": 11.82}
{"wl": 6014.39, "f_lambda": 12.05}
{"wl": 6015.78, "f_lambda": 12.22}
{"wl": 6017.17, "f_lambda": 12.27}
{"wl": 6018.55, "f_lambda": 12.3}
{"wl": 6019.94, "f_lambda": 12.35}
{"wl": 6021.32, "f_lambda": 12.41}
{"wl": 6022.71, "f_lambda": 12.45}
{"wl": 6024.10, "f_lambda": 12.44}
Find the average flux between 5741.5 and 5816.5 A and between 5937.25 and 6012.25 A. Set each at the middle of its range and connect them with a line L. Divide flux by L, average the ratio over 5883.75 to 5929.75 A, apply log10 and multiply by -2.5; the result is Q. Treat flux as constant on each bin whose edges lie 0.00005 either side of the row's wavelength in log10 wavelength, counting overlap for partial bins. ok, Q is 0.49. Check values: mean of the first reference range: 13.8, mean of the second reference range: 11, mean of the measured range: 7.59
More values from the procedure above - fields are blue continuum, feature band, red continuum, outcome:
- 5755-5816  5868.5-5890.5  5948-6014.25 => 0.36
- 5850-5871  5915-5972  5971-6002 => 0.11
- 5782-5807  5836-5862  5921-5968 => 0.03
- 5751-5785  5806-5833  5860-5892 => -0.15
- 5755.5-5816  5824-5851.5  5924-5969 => -0.04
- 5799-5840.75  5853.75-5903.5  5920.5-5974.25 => 0.38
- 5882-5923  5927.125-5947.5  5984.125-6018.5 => -0.16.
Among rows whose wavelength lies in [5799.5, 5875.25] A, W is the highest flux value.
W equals 15.93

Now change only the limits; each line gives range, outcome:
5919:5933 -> 10.03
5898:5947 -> 11.08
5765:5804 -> 15.39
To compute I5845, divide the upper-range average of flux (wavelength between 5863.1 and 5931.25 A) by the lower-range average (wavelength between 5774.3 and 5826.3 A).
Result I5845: 0.61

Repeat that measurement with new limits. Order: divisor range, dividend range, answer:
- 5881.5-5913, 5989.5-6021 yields 1.79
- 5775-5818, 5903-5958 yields 0.68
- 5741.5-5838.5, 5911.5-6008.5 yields 0.79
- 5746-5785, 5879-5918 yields 0.54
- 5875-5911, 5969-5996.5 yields 1.57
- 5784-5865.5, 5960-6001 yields 0.83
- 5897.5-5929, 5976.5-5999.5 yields 1.35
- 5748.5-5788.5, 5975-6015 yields 0.87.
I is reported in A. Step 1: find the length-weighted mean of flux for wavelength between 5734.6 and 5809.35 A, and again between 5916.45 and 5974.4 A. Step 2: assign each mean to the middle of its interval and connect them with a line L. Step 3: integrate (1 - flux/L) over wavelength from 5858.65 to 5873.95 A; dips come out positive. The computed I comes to 1.30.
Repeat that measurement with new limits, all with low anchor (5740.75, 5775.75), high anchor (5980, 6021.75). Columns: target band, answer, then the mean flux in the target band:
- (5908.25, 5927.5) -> 4.7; 9.26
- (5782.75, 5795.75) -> -1.4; 14.4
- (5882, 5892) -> 4.4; 6.95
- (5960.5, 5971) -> 1.3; 10.5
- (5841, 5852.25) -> -0.8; 13.5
